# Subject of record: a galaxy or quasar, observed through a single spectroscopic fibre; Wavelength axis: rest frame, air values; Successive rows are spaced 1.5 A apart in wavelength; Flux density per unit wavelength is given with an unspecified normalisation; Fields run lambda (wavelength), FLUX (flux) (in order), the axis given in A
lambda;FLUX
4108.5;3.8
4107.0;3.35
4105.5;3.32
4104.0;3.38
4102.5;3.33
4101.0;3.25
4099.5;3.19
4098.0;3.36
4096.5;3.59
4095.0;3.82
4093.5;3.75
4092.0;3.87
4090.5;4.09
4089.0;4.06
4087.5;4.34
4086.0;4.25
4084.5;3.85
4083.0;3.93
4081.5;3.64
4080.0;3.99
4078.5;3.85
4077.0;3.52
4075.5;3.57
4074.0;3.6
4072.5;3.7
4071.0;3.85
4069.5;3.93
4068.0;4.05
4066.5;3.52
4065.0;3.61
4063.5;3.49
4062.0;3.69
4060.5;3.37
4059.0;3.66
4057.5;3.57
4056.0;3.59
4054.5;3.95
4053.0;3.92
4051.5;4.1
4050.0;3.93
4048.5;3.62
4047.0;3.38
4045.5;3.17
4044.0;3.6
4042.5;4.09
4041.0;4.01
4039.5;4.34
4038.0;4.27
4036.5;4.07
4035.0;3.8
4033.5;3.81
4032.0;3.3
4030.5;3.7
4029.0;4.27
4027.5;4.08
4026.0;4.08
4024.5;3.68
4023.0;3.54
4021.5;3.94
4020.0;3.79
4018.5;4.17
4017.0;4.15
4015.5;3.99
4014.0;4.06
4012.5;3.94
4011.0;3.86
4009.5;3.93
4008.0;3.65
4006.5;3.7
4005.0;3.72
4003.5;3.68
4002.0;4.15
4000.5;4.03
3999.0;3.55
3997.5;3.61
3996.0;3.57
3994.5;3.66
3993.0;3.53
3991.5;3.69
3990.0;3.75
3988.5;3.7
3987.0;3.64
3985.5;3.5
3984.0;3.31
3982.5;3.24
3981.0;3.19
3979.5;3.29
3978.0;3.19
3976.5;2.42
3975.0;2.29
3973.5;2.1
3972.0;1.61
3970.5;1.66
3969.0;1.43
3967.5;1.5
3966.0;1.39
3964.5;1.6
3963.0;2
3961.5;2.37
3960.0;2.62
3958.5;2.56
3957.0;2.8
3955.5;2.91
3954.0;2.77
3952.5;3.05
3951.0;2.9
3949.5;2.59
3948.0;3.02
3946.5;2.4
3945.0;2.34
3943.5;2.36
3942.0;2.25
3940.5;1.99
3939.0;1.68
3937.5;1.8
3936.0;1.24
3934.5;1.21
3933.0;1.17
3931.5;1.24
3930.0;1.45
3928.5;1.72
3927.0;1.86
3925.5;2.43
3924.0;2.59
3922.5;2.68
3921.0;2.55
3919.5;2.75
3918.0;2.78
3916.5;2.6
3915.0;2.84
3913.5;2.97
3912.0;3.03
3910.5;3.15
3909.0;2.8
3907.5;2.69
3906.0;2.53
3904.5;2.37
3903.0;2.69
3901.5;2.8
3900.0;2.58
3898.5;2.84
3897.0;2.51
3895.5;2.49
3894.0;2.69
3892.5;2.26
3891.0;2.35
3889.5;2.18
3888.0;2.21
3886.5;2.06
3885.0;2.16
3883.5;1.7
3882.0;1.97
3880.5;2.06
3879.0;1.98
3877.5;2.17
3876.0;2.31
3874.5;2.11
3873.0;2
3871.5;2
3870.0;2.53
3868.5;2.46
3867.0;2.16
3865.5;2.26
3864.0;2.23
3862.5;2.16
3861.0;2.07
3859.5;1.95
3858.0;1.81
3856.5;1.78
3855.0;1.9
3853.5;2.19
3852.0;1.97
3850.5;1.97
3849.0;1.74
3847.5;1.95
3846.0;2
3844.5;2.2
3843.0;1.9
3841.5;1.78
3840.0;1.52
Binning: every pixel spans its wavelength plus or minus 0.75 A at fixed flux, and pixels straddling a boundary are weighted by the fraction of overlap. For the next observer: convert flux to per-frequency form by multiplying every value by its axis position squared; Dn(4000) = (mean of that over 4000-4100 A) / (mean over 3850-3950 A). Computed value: 1.8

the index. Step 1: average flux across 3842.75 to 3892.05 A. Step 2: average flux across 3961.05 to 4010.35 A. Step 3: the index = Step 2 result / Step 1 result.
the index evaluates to 1.46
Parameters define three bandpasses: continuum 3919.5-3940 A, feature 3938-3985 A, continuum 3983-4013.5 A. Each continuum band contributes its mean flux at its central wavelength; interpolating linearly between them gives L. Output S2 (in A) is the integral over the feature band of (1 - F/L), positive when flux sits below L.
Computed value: 4.6 A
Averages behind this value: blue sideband 1.85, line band 2.42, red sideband 3.71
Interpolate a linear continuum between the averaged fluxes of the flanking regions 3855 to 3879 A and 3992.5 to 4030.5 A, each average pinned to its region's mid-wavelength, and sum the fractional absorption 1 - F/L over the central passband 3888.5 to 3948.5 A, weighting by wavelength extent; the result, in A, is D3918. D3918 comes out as 8.0 A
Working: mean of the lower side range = 2.12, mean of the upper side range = 3.85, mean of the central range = 2.34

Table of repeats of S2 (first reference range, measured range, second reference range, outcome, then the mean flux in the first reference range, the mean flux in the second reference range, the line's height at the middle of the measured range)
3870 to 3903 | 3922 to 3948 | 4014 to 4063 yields 7.9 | 2.27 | 3.83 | 2.77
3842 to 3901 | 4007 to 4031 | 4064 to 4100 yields -4.6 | 2.15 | 3.79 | 3.3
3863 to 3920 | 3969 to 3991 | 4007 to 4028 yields 3.8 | 2.43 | 3.91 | 3.47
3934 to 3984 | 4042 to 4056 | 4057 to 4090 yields -1.1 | 2.32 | 3.78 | 3.47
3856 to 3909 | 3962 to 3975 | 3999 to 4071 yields 5.9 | 2.27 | 3.83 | 3.15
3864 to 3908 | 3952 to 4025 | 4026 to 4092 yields 1.4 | 2.31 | 3.82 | 3.21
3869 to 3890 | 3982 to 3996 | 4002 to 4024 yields 0.0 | 2.11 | 3.87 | 3.56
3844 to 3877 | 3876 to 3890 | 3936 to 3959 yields 0.7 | 2.08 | 2.45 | 2.18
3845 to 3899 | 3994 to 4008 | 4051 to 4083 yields -2.4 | 2.14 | 3.72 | 3.19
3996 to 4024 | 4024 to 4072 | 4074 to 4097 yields 0.8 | 3.85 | 3.87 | 3.86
